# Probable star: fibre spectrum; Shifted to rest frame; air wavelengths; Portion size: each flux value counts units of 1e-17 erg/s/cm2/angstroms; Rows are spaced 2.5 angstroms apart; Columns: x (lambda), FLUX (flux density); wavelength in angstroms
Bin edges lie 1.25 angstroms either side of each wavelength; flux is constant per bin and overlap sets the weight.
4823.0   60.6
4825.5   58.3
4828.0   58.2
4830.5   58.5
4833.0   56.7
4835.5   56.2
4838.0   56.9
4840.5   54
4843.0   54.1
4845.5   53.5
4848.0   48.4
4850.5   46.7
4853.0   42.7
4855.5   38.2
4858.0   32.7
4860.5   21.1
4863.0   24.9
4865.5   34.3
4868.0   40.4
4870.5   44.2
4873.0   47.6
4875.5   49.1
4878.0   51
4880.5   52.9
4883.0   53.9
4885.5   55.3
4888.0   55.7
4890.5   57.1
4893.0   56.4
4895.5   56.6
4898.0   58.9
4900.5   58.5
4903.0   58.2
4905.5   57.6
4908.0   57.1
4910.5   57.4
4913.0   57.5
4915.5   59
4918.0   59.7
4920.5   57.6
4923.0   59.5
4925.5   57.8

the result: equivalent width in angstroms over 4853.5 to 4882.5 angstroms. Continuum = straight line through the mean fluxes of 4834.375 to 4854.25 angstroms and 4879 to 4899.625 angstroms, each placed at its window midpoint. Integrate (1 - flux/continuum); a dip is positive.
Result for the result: 7.4 angstroms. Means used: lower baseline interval 51.5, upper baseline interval 55.8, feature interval 40.1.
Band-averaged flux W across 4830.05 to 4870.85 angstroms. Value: 44.7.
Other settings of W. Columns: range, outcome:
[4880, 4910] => 56.6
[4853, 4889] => 42.9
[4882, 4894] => 55.7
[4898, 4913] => 57.8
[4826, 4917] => 50.7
